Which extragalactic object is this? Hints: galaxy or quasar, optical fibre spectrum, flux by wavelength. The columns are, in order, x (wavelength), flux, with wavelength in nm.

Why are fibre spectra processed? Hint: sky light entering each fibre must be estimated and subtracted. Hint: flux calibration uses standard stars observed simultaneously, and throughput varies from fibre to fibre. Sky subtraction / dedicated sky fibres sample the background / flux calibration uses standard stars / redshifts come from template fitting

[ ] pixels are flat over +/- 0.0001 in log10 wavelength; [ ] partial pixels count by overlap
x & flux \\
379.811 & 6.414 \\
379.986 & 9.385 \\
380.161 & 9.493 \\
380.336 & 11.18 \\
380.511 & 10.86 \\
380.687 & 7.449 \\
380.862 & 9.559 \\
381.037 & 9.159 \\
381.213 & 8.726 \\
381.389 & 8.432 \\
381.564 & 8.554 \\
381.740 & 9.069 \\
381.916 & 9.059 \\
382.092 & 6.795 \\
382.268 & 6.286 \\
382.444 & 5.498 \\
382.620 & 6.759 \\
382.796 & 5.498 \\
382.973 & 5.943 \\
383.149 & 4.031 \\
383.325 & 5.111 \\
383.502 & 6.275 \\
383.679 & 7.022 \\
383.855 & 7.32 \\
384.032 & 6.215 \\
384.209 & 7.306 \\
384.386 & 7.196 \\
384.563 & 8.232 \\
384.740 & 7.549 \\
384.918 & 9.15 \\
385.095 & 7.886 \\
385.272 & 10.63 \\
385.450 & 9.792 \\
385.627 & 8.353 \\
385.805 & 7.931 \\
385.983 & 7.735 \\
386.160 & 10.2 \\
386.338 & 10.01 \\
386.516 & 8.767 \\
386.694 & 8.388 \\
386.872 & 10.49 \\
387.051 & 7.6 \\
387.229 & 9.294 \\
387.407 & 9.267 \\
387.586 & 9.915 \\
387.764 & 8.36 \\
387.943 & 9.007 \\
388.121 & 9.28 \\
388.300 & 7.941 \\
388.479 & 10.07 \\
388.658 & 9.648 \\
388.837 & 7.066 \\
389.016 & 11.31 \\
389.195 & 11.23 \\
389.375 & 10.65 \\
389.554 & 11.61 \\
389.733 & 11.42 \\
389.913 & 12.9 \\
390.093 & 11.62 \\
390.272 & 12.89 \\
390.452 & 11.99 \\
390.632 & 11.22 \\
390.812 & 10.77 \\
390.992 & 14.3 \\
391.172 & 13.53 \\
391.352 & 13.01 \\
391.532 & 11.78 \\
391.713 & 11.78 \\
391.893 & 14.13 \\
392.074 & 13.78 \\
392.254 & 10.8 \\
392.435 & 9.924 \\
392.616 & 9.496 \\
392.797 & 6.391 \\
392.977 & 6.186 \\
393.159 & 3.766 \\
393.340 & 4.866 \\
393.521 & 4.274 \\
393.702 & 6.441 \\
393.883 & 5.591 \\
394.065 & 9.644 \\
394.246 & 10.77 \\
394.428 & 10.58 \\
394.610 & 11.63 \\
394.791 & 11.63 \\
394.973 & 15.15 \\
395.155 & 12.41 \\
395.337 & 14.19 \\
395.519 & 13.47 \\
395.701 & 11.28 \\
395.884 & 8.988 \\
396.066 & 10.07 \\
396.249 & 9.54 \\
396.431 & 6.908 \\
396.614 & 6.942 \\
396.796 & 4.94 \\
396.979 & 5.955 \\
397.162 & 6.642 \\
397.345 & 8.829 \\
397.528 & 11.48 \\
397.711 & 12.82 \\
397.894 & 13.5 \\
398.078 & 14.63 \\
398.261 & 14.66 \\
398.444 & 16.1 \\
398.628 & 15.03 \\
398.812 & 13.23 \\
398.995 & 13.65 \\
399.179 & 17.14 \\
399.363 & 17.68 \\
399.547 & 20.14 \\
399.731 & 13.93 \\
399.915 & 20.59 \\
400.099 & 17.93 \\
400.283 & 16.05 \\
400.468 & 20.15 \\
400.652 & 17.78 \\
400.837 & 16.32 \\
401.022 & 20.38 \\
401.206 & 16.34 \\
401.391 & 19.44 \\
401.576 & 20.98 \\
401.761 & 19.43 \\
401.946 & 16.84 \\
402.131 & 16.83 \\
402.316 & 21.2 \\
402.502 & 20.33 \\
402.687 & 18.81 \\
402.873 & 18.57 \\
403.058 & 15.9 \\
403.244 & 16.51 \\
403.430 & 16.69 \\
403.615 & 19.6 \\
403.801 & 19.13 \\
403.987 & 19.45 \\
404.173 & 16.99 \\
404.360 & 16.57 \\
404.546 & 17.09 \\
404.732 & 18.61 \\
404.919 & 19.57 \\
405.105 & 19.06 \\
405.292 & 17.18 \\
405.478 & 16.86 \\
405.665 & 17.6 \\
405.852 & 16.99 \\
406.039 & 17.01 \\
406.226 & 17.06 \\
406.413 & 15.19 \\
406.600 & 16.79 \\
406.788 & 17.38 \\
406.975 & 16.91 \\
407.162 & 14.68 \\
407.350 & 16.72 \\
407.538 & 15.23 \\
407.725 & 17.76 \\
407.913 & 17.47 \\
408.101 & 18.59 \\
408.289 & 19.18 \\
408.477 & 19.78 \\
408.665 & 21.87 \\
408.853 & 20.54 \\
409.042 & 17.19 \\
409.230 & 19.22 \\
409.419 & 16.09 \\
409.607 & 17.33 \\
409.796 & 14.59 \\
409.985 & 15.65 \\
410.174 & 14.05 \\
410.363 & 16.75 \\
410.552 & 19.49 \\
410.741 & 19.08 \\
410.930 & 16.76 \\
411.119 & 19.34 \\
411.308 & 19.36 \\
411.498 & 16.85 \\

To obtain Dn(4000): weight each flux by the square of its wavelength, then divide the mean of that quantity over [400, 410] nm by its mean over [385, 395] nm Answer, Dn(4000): 1.9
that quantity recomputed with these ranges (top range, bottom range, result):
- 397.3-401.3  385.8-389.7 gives 1.79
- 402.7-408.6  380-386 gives 2.51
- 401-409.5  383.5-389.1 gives 2.29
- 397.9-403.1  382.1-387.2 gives 2.48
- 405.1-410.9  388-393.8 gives 1.86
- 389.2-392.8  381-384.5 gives 1.76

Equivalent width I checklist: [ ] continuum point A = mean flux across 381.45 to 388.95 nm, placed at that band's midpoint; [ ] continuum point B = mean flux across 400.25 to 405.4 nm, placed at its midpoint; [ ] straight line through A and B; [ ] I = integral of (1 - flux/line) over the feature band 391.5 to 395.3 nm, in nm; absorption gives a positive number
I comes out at 0.944 nm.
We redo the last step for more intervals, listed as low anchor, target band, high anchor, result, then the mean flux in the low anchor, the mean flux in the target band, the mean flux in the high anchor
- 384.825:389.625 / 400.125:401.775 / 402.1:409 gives -0.287 nm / 9.31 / 18.5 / 17.9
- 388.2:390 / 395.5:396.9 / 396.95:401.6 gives 0.517 nm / 10.4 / 8.76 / 15.5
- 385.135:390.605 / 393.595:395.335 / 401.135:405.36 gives 0.383 nm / 9.85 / 10.6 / 18.3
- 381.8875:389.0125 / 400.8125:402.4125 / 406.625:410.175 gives -0.446 nm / 8.01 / 18.7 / 17.5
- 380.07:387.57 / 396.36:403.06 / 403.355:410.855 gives -0.302 nm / 8.12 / 15.4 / 17.6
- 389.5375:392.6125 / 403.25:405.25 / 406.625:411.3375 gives -0.249 nm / 12.1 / 18.2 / 17.6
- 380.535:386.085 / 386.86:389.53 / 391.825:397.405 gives -0.367 nm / 7.61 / 9.43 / 9.18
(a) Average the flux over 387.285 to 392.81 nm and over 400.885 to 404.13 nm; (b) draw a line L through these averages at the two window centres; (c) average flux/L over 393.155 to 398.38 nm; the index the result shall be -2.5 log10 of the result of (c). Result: 0.42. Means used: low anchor 10.9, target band 9.85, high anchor 18.6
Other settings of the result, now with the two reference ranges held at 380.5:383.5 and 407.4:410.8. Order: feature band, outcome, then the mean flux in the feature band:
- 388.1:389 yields 0.10 mag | 8.97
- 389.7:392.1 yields -0.16 mag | 12.5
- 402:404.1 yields -0.19 mag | 18.4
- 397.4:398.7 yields -0.03 mag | 13.9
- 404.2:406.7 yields -0.07 mag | 17.3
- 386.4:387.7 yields 0.02 mag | 9.11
